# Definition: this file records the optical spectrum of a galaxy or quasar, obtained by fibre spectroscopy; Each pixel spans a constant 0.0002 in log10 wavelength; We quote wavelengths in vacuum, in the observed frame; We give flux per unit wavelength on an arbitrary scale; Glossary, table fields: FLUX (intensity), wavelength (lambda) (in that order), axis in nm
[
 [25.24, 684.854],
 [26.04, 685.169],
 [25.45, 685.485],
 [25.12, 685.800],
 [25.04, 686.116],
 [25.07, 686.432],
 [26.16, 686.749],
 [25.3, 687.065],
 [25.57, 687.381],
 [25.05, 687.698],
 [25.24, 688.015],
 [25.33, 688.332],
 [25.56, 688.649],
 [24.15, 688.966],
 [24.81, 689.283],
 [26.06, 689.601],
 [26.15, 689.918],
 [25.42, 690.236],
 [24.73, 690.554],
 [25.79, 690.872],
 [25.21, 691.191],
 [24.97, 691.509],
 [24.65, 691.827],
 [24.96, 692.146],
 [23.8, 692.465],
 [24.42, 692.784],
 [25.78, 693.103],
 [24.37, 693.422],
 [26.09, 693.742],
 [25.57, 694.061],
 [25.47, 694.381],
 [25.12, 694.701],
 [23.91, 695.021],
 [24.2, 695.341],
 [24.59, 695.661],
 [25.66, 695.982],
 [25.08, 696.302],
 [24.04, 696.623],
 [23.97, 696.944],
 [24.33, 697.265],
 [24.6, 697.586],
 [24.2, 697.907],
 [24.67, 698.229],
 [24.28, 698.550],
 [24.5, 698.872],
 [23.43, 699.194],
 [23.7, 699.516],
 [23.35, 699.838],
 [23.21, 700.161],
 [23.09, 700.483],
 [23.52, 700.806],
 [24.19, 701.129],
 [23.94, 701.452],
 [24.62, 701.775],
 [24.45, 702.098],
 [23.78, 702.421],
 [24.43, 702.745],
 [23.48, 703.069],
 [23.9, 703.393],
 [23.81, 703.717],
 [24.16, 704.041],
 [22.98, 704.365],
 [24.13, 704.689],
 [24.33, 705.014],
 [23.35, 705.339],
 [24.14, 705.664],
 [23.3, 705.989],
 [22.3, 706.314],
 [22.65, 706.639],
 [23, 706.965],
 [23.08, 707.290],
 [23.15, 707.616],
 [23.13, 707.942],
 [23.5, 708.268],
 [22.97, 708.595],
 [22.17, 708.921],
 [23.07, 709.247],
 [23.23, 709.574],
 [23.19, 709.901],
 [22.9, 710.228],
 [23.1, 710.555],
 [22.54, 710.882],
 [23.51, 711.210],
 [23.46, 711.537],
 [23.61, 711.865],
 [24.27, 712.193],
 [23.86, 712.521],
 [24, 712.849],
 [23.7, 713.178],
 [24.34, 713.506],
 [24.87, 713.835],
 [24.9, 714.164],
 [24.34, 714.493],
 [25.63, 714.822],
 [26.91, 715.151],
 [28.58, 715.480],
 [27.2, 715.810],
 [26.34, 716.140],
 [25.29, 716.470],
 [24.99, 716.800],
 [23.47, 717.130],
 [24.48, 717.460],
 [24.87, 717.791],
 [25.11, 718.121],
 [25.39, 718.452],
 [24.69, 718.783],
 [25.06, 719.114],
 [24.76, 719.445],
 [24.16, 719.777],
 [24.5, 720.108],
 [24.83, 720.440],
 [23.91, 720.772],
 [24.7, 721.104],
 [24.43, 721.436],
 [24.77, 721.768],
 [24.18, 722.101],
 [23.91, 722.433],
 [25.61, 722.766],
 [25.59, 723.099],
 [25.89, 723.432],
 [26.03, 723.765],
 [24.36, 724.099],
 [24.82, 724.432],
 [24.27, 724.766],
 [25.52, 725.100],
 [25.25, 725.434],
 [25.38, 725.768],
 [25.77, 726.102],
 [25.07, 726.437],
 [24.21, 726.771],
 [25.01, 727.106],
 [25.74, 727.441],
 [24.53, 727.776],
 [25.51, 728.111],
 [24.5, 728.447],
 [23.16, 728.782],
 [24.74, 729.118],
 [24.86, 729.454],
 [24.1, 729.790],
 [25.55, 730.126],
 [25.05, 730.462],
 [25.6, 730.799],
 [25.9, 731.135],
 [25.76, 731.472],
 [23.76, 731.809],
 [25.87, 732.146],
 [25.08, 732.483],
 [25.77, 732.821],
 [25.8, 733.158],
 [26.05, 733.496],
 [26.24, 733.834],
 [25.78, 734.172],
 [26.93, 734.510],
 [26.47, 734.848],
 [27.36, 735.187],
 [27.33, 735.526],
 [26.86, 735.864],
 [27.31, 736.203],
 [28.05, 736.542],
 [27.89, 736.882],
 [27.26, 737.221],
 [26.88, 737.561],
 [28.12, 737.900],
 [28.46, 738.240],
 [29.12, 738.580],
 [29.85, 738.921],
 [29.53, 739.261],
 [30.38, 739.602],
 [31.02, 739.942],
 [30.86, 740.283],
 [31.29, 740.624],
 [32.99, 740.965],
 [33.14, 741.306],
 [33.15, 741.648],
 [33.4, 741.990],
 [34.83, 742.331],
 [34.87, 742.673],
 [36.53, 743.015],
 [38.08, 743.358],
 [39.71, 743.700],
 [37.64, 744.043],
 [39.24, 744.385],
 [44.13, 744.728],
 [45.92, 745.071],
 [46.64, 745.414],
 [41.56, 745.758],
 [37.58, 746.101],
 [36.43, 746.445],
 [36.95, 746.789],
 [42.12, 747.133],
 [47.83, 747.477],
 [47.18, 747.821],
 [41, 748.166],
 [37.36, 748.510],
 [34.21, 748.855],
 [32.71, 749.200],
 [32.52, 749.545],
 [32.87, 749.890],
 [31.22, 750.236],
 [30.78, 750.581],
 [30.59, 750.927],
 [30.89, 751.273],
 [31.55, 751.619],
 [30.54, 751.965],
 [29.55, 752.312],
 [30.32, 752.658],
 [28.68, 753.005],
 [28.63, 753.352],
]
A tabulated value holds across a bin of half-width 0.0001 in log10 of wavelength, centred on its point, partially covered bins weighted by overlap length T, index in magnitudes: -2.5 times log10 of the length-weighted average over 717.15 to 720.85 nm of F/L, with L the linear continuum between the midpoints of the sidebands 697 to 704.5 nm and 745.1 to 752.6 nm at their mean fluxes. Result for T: 0.16 mag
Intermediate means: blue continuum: 23.9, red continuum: 36.4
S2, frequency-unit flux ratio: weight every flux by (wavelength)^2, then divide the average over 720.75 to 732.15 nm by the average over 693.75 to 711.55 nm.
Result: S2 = 1.12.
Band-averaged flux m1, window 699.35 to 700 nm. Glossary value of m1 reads 23.5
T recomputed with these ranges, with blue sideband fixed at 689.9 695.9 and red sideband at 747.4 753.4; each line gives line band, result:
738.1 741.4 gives 0.05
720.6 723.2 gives 0.19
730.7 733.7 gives 0.21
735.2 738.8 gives 0.14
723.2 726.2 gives 0.18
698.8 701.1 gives 0.11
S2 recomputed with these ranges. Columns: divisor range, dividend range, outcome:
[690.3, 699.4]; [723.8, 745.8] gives 1.32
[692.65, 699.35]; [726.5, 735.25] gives 1.13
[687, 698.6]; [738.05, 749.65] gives 1.69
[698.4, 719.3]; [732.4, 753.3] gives 1.50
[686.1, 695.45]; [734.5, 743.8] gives 1.40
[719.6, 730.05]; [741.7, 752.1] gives 1.59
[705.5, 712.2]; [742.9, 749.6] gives 1.91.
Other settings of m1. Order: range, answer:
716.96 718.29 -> 24.5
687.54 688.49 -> 25.2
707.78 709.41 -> 23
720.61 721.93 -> 24.5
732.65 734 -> 26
